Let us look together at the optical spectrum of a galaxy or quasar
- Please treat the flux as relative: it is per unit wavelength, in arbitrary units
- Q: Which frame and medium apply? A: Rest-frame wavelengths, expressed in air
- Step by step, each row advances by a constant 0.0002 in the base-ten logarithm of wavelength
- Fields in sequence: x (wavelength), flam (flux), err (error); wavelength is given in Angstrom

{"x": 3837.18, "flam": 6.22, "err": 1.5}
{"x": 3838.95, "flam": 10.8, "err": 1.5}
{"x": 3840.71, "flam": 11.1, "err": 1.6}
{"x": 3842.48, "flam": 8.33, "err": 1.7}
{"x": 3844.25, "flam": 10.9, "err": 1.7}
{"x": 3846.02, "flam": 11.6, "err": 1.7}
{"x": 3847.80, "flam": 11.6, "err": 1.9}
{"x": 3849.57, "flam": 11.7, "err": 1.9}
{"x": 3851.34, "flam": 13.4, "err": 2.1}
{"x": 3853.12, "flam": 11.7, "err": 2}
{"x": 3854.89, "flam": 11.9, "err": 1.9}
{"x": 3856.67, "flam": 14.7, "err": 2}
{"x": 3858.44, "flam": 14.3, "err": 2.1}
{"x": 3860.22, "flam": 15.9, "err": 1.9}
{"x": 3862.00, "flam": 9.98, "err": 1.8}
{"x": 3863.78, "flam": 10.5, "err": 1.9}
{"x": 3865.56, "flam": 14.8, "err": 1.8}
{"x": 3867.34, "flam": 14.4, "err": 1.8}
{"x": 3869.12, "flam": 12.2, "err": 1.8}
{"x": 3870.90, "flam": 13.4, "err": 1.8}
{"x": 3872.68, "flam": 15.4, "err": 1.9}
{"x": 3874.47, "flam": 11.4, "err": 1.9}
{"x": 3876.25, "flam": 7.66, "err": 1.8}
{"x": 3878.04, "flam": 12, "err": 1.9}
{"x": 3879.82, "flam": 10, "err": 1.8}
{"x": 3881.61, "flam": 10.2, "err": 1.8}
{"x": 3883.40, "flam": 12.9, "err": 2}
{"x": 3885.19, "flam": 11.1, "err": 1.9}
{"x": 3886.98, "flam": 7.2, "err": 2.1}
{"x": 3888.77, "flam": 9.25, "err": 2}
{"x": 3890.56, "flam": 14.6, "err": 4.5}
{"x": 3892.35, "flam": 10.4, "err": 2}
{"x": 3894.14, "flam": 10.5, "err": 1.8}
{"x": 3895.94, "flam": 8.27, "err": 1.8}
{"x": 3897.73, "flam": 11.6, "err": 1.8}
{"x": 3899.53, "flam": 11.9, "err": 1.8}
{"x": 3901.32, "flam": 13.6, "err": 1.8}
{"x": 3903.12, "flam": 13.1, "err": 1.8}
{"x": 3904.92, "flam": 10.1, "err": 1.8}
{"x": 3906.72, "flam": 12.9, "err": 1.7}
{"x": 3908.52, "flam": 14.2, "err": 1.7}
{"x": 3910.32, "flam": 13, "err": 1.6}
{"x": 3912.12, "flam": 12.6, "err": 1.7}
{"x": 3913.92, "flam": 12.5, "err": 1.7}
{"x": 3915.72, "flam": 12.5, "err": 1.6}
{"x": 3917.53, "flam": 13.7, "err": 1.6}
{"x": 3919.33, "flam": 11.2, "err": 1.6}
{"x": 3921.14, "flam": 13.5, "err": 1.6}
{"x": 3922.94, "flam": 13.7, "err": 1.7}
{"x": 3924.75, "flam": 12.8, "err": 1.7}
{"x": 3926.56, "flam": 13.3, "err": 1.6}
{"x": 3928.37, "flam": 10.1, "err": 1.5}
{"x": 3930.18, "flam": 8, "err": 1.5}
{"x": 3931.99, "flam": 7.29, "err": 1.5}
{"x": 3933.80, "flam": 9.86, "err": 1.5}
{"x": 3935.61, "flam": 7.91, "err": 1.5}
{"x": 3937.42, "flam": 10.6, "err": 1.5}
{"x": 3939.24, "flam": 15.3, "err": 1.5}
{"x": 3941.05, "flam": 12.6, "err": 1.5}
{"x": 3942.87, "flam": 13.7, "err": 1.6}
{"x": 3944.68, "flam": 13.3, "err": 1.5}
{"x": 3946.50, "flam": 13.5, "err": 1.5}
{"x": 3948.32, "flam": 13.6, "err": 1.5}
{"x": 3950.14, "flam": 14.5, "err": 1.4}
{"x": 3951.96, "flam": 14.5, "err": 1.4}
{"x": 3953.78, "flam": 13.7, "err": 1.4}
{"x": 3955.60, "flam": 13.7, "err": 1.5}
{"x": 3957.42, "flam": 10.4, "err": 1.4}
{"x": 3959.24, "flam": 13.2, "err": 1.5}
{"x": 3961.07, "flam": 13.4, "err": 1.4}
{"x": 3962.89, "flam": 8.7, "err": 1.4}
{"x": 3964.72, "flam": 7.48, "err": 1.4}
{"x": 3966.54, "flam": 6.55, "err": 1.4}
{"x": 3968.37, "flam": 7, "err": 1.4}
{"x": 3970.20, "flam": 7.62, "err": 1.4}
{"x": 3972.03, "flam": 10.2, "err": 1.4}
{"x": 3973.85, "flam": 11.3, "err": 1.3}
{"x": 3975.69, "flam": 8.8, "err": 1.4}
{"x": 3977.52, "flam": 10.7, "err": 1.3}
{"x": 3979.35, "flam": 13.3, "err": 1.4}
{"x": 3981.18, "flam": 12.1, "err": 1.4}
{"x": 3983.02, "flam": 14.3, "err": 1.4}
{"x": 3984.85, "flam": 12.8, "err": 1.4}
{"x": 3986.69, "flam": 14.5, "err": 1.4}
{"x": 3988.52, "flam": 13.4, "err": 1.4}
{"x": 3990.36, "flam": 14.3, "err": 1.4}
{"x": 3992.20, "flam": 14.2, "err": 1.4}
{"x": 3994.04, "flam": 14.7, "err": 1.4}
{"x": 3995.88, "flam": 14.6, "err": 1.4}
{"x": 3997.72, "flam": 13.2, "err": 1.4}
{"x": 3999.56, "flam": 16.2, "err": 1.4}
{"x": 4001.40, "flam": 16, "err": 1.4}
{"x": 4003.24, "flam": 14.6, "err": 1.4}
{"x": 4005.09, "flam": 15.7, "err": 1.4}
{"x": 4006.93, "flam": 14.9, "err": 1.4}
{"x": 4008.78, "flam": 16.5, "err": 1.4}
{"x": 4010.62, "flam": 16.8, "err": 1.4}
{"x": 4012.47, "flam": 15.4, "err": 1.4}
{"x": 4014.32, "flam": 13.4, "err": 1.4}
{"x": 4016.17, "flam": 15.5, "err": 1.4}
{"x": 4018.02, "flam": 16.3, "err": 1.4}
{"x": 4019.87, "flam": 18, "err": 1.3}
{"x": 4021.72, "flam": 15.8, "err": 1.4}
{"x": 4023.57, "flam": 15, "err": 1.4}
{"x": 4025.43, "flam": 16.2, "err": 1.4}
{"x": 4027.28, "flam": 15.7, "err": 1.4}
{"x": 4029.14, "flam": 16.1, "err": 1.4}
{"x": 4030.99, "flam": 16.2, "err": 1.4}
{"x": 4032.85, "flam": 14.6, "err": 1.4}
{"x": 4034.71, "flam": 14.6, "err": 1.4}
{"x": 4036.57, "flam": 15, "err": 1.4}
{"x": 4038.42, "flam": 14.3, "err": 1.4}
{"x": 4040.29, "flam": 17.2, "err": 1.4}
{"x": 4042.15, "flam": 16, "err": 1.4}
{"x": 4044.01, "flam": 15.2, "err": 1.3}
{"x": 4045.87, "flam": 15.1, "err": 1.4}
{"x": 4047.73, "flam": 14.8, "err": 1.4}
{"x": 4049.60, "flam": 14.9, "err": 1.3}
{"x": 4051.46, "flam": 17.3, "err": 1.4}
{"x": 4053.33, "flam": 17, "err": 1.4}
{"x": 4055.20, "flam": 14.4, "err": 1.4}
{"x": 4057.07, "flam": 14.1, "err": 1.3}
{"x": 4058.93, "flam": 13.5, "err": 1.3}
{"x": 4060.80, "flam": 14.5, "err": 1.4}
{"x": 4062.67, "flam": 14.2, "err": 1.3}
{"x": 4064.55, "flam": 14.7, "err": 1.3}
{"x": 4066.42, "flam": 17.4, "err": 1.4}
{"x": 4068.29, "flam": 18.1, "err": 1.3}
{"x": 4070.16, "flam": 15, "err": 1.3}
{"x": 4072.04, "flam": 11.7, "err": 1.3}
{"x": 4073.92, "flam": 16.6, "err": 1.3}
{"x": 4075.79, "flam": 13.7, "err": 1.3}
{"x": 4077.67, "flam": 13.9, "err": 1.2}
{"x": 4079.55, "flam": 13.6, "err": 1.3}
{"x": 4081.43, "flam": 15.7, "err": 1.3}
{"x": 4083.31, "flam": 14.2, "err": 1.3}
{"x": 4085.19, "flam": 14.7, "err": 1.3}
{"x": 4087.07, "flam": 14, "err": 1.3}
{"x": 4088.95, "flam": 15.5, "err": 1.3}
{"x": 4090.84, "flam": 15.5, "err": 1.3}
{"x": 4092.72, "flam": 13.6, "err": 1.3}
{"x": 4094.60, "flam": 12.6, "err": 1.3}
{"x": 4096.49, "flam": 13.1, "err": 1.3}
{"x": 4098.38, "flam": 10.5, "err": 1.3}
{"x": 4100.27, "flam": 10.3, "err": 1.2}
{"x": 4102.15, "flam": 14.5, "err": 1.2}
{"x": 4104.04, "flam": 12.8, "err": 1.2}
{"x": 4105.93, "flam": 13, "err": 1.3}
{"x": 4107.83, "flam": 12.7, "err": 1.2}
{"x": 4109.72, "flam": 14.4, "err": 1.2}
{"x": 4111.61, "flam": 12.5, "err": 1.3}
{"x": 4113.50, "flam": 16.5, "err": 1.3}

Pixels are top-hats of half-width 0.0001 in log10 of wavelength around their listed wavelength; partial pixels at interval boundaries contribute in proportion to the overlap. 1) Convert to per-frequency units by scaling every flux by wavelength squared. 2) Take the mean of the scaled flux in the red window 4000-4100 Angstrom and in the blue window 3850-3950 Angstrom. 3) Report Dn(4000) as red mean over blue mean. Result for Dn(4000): 1.35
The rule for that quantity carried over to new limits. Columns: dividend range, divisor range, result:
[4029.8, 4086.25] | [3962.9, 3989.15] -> 1.48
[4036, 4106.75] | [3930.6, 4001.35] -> 1.27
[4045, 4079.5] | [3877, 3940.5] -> 1.41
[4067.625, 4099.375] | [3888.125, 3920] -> 1.29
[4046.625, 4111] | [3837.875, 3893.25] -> 1.35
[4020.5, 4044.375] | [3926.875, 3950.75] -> 1.41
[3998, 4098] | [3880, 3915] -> 1.41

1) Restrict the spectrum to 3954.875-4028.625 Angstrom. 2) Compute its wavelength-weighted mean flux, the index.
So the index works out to 13.3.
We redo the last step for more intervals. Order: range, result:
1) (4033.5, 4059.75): 15.2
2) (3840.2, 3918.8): 11.9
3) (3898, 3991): 11.9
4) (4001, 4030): 15.7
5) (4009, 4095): 15.2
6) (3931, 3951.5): 12.1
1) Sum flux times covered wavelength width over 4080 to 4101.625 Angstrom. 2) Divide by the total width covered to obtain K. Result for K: 13.6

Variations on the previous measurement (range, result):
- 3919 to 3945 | 11.5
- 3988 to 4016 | 15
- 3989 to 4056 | 15.4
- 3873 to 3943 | 11.5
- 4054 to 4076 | 14.9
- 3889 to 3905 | 11.5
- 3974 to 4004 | 13.5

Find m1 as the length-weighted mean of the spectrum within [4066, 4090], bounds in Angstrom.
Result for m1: 14.9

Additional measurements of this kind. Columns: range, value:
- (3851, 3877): 12.8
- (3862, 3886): 11.9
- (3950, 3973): 10.7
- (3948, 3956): 14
